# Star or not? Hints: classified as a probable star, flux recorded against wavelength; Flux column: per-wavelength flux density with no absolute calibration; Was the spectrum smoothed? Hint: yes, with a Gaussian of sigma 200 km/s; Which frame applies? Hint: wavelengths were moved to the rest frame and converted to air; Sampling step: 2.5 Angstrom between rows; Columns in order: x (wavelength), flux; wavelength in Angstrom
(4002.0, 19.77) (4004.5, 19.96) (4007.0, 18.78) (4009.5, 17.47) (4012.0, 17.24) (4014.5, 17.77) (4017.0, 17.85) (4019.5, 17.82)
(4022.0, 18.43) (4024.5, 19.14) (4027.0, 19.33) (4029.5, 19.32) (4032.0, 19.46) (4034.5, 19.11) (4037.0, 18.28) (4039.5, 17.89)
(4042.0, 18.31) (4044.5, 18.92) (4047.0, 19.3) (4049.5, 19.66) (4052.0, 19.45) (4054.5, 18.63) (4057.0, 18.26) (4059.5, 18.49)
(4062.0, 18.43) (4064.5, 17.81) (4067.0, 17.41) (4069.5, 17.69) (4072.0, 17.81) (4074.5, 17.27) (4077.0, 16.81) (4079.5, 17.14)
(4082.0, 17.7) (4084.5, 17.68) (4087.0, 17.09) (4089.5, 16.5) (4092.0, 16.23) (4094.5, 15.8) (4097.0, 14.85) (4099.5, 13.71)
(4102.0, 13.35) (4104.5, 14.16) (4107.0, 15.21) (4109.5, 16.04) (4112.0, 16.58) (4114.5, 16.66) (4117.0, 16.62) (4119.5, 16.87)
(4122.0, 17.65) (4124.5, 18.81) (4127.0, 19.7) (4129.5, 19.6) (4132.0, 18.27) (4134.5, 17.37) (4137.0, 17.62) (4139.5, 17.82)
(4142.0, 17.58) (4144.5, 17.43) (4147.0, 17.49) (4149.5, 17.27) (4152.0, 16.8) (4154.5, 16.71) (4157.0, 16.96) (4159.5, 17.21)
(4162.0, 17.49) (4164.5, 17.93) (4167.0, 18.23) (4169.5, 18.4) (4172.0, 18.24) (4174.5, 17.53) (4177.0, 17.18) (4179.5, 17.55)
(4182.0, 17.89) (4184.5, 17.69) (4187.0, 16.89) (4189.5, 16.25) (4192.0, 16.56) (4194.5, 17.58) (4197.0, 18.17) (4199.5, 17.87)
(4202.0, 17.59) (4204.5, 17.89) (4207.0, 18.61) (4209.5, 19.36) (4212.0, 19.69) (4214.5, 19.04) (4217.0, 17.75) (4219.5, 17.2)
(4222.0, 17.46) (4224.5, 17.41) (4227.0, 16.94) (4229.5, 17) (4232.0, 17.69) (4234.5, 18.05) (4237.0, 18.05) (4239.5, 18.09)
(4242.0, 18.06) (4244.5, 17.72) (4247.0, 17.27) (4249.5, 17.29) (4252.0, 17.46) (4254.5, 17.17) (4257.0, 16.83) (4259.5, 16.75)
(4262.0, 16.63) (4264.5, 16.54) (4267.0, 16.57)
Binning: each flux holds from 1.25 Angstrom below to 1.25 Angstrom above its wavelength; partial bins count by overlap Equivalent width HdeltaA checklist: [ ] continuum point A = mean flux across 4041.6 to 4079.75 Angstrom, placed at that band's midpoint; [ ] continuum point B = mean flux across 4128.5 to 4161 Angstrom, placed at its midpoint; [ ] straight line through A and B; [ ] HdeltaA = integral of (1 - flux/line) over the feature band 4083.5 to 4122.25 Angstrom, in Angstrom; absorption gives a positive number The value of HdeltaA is 4.3 Angstrom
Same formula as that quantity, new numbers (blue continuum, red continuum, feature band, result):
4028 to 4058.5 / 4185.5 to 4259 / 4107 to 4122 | 1.5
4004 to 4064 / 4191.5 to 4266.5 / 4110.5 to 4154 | 1.2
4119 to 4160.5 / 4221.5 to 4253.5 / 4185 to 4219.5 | -0.5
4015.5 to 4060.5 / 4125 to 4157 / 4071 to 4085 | 0.8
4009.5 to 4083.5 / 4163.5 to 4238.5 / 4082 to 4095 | 1.0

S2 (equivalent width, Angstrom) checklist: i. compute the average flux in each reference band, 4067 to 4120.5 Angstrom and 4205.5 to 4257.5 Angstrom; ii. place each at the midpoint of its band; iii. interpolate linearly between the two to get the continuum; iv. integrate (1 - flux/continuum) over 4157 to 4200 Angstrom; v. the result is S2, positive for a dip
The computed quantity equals -0.8 Angstrom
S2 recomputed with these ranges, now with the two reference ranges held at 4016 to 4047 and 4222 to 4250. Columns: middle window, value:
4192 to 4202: 0.1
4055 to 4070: 0.4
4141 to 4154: 0.6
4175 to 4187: 0.3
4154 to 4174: 0.3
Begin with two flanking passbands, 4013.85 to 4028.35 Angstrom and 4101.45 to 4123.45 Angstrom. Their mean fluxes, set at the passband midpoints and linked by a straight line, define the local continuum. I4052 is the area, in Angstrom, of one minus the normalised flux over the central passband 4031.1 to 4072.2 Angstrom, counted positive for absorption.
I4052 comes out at -2.1 Angstrom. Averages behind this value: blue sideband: 18.4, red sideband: 16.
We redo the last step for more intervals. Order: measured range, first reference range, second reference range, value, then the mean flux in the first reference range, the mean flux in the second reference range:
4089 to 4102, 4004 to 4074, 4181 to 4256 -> 2.20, 18.5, 17.7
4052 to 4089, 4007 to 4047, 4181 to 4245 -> 1.10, 18.5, 17.8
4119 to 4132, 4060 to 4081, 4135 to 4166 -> -0.87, 17.6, 17.4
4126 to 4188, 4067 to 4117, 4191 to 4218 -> -1.18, 16.3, 18.2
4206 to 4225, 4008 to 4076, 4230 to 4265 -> -0.85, 18.4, 17.4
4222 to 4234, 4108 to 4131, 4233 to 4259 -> 0.17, 17.6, 17.6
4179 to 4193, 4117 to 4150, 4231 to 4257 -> 0.52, 17.9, 17.6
